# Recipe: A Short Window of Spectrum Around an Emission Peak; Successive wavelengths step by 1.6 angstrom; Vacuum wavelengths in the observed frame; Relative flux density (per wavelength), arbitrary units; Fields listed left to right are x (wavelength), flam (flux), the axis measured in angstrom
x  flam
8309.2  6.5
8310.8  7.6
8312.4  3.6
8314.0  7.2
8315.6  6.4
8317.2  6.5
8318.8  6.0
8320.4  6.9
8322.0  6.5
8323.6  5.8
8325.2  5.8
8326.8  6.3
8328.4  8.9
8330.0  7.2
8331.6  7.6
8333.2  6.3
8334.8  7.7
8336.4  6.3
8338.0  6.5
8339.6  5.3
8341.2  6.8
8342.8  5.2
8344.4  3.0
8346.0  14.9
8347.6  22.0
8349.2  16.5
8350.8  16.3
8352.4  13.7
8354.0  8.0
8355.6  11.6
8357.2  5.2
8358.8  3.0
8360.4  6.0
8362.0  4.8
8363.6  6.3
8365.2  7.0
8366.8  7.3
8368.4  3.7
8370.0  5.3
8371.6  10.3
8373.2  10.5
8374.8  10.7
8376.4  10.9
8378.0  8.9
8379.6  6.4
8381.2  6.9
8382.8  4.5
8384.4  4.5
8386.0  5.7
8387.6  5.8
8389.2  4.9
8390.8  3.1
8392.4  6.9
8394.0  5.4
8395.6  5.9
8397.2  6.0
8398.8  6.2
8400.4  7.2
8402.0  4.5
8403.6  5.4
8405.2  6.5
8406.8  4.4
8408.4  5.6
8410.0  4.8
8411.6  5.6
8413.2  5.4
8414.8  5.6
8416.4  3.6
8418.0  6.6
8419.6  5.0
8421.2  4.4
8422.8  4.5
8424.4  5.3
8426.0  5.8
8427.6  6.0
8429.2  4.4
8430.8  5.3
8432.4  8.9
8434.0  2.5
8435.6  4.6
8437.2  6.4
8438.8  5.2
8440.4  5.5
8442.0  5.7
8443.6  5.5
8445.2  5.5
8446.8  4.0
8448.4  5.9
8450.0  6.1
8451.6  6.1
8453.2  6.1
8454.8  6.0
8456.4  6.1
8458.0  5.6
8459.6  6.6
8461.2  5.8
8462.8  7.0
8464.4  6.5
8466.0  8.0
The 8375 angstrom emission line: [N II] 6583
